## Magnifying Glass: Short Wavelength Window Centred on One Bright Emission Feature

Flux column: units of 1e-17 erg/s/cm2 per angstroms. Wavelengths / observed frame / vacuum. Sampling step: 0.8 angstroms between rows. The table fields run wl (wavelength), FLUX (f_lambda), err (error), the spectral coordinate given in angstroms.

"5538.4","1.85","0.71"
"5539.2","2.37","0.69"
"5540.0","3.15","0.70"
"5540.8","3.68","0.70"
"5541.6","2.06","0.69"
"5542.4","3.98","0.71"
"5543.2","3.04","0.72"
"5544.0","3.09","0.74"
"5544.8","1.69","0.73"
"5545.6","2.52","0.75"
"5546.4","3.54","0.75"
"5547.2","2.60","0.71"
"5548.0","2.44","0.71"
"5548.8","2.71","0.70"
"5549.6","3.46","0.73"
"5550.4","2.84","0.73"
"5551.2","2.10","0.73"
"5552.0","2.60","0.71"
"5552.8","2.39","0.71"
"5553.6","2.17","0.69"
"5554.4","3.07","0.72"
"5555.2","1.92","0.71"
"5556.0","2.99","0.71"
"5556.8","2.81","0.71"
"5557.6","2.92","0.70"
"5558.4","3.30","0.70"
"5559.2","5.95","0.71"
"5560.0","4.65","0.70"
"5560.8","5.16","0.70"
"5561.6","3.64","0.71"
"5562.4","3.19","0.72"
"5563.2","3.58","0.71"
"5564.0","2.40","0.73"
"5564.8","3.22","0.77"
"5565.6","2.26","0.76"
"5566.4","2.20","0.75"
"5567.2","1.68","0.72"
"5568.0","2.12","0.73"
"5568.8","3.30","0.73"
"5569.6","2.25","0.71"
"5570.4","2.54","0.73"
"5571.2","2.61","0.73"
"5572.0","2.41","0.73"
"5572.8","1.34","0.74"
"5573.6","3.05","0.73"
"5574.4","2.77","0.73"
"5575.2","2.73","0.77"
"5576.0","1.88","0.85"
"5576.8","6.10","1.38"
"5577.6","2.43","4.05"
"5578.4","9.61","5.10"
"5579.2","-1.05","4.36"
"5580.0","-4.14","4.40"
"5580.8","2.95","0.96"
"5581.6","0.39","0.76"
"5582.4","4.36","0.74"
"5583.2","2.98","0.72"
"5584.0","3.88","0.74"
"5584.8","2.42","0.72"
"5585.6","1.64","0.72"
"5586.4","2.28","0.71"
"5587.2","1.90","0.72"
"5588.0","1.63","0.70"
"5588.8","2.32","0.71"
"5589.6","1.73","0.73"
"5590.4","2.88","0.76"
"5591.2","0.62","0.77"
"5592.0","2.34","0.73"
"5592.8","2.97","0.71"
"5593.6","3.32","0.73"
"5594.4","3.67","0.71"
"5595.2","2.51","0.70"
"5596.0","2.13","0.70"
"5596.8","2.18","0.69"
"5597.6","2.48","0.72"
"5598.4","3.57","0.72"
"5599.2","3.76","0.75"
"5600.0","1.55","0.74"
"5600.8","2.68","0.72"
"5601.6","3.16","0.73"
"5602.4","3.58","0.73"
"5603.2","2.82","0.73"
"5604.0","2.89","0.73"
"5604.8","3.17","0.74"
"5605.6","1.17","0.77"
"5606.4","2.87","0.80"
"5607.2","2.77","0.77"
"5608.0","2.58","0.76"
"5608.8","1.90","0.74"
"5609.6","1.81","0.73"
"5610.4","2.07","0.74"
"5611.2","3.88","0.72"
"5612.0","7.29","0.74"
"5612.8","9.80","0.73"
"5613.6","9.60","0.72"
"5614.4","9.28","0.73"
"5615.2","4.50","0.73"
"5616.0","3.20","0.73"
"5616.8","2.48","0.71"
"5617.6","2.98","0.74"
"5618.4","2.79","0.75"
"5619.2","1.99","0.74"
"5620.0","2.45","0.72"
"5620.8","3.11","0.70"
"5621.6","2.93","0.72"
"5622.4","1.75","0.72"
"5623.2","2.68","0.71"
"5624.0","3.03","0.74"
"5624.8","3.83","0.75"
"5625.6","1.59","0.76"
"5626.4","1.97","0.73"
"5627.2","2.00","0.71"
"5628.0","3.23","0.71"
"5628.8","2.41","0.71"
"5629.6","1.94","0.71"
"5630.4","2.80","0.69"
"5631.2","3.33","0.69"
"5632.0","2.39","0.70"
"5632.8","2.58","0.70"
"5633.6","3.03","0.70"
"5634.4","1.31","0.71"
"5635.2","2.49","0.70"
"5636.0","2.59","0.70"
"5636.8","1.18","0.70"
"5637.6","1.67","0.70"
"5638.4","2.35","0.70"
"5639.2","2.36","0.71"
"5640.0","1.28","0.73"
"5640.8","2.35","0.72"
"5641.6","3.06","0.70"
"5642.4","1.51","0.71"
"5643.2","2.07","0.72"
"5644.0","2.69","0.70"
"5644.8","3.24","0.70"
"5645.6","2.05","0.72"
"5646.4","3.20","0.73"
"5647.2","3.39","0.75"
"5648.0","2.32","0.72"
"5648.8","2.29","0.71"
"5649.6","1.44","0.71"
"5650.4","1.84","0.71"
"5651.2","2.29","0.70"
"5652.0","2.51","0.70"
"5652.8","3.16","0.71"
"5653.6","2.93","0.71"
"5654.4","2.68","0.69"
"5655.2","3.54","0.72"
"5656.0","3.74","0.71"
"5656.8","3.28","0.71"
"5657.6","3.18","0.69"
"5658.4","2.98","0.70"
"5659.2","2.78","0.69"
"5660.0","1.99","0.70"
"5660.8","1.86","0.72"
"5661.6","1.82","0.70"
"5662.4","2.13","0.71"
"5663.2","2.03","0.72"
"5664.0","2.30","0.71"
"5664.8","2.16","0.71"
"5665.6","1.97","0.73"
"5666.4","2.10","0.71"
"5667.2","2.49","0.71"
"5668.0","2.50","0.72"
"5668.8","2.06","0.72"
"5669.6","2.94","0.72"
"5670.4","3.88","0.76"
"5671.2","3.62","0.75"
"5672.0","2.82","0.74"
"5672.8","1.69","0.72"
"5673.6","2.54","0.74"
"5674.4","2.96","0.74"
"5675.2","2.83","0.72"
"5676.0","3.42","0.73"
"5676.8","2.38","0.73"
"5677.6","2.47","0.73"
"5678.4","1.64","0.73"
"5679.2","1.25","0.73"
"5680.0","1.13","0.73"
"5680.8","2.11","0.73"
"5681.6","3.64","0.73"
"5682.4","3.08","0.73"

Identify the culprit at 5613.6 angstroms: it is [O III]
